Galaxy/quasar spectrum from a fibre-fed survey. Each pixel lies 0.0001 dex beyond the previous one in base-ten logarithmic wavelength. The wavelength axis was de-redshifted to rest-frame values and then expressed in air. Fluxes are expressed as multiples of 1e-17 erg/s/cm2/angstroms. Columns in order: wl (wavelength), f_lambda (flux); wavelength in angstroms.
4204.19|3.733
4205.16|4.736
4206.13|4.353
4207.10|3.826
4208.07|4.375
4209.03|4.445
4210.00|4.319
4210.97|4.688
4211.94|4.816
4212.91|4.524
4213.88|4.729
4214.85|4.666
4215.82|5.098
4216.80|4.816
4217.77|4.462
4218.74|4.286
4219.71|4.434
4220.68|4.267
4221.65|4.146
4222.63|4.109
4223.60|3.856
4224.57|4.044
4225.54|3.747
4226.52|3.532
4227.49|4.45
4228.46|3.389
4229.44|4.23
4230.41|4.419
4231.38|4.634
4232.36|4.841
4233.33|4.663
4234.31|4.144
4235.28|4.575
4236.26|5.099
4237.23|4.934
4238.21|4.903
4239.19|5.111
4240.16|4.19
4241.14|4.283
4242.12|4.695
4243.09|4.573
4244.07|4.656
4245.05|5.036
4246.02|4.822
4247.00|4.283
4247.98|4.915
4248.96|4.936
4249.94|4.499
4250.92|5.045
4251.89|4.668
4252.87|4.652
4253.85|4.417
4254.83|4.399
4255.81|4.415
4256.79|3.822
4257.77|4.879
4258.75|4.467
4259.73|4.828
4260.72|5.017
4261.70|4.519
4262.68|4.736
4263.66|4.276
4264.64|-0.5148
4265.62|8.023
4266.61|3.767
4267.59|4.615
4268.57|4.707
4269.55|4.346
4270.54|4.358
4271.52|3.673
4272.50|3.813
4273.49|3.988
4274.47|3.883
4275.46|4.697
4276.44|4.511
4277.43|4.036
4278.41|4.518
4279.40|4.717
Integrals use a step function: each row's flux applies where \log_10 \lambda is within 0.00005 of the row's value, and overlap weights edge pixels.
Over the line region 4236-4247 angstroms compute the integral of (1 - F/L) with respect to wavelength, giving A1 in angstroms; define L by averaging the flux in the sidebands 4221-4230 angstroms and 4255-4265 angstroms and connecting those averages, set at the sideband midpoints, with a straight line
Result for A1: -1.9 angstroms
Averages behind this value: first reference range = 3.95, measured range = 4.73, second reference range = 4.11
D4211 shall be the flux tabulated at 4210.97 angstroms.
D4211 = 4.688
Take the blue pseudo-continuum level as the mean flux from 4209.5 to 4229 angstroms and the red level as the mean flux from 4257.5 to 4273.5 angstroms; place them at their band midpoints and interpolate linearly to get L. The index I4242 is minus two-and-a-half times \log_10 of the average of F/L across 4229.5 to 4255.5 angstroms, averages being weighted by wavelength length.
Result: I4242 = -0.08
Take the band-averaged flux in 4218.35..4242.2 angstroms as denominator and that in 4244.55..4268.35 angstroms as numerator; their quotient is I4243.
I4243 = 1.04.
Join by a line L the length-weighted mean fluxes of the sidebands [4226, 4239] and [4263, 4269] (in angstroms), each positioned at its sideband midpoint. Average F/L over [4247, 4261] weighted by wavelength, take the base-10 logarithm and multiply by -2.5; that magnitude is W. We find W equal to -0.086 mag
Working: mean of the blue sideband 4.46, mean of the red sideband 4.16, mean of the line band 4.62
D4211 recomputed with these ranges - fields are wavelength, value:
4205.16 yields 4.736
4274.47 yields 3.883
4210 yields 4.319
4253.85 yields 4.417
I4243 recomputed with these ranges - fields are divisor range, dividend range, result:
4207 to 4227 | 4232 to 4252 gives 1.08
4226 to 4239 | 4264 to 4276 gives 0.92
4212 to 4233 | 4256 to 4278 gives 0.99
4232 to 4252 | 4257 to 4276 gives 0.92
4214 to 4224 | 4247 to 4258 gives 1.04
